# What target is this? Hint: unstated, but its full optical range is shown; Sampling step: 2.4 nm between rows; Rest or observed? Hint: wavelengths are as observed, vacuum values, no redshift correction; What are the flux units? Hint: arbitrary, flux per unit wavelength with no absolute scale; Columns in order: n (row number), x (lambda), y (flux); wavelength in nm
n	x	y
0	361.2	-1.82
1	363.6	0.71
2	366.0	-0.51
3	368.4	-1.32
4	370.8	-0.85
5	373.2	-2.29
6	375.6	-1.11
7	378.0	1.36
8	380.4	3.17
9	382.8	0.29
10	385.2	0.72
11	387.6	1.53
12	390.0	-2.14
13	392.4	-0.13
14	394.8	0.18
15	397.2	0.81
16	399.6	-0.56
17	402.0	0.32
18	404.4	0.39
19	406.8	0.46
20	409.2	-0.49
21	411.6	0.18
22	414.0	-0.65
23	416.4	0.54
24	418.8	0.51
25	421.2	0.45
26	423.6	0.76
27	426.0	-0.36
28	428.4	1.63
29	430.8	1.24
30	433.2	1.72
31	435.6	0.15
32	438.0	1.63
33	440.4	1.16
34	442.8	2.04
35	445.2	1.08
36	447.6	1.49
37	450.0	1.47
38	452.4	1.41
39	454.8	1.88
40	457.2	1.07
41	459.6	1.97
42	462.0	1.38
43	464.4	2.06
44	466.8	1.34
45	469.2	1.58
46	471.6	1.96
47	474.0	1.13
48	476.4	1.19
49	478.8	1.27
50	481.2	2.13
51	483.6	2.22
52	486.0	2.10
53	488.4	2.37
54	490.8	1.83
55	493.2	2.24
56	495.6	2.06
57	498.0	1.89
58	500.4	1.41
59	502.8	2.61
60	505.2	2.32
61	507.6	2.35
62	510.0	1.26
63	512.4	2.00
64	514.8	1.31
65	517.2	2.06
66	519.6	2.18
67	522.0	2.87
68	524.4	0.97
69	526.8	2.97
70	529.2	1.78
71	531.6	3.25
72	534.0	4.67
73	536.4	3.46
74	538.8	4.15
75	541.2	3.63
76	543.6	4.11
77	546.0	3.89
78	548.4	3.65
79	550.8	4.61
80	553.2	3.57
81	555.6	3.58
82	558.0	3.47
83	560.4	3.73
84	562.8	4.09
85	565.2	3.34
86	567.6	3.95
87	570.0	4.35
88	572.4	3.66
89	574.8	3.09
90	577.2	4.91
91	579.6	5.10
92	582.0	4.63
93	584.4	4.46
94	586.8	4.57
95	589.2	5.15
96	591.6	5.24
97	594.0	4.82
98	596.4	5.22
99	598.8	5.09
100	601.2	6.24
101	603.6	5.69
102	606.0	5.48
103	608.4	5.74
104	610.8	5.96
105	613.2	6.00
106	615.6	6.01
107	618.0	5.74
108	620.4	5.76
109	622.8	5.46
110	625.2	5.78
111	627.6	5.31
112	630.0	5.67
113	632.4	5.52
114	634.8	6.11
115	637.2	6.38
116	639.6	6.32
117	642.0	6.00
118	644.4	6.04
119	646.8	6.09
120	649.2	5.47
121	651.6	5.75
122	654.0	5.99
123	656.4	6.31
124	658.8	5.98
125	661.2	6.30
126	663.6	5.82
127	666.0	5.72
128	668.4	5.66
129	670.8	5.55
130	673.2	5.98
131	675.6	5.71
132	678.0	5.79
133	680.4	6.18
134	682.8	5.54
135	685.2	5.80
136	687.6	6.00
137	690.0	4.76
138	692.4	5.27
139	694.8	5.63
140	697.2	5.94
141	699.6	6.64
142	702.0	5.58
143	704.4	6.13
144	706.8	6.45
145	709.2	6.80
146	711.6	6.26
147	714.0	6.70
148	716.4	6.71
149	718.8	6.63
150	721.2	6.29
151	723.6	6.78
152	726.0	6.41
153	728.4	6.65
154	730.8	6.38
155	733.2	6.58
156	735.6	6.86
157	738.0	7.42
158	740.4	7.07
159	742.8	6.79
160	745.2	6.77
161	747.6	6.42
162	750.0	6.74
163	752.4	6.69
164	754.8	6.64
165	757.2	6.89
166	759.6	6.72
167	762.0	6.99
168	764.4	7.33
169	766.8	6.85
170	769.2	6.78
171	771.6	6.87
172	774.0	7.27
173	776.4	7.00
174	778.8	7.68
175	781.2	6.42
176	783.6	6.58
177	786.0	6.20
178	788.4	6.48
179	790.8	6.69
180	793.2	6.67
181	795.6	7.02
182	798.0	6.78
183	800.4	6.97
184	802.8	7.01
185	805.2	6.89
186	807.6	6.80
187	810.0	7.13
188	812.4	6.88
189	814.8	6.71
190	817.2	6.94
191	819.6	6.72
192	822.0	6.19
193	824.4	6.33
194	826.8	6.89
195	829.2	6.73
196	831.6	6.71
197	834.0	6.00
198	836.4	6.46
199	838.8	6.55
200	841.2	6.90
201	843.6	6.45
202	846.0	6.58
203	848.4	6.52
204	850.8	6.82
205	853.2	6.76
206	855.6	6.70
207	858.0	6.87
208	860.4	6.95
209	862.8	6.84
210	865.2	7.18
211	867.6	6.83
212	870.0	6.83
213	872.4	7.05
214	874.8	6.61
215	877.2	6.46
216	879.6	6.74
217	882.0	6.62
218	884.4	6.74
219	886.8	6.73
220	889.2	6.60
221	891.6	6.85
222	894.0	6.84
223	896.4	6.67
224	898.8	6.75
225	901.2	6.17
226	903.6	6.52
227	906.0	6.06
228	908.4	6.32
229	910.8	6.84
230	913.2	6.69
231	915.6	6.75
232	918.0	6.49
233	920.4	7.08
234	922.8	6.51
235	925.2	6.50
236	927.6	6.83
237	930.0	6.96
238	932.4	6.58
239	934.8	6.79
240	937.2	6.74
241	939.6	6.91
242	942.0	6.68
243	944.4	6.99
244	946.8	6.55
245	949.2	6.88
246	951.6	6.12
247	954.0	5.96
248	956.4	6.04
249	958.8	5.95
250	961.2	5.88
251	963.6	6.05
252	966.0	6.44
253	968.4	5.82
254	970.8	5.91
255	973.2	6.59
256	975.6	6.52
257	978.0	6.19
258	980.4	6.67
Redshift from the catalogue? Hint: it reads 0.33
